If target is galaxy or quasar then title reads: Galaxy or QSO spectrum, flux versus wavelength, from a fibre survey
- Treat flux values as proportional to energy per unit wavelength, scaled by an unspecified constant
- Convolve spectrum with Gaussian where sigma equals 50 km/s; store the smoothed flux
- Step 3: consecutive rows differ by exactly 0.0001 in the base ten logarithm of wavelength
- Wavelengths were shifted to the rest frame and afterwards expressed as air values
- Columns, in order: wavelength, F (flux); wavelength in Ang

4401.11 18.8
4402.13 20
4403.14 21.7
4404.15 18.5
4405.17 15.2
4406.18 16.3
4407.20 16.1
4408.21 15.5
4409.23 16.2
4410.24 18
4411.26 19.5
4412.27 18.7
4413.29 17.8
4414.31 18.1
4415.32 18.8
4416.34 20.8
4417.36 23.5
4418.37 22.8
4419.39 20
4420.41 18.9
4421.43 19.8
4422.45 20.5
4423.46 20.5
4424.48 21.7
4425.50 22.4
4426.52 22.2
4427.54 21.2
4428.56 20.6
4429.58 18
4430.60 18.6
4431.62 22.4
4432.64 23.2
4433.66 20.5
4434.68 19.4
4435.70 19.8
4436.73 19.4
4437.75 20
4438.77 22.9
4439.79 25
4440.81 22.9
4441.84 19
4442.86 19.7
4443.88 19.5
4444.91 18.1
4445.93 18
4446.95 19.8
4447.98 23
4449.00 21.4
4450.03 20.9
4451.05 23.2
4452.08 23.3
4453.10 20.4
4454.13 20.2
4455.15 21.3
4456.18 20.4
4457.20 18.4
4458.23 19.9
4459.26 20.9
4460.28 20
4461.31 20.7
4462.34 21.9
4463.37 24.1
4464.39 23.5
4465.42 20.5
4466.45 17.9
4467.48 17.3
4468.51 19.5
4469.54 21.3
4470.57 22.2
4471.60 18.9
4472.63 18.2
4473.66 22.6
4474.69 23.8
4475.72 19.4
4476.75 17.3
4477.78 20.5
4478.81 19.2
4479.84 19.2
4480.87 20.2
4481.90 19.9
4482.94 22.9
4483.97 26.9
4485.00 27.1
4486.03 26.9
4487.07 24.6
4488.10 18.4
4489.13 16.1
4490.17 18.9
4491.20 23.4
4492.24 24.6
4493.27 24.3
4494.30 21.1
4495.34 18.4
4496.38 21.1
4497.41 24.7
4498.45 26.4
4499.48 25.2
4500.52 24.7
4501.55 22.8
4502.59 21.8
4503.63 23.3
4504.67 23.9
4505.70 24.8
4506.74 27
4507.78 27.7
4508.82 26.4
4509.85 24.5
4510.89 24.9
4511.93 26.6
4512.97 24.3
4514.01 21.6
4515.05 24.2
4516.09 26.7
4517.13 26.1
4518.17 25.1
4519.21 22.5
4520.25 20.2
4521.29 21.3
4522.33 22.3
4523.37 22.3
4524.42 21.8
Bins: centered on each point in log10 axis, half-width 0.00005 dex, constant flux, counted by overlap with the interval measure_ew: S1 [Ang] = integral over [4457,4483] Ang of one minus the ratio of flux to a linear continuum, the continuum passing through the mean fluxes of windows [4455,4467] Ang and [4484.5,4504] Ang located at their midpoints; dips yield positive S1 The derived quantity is 1.1 Ang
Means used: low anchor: 20.8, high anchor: 22.8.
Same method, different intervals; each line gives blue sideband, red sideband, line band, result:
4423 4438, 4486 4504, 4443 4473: 1.3 Ang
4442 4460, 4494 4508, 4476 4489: 0.5 Ang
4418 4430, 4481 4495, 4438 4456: 0.3 Ang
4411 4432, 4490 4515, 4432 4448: 0.4 Ang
